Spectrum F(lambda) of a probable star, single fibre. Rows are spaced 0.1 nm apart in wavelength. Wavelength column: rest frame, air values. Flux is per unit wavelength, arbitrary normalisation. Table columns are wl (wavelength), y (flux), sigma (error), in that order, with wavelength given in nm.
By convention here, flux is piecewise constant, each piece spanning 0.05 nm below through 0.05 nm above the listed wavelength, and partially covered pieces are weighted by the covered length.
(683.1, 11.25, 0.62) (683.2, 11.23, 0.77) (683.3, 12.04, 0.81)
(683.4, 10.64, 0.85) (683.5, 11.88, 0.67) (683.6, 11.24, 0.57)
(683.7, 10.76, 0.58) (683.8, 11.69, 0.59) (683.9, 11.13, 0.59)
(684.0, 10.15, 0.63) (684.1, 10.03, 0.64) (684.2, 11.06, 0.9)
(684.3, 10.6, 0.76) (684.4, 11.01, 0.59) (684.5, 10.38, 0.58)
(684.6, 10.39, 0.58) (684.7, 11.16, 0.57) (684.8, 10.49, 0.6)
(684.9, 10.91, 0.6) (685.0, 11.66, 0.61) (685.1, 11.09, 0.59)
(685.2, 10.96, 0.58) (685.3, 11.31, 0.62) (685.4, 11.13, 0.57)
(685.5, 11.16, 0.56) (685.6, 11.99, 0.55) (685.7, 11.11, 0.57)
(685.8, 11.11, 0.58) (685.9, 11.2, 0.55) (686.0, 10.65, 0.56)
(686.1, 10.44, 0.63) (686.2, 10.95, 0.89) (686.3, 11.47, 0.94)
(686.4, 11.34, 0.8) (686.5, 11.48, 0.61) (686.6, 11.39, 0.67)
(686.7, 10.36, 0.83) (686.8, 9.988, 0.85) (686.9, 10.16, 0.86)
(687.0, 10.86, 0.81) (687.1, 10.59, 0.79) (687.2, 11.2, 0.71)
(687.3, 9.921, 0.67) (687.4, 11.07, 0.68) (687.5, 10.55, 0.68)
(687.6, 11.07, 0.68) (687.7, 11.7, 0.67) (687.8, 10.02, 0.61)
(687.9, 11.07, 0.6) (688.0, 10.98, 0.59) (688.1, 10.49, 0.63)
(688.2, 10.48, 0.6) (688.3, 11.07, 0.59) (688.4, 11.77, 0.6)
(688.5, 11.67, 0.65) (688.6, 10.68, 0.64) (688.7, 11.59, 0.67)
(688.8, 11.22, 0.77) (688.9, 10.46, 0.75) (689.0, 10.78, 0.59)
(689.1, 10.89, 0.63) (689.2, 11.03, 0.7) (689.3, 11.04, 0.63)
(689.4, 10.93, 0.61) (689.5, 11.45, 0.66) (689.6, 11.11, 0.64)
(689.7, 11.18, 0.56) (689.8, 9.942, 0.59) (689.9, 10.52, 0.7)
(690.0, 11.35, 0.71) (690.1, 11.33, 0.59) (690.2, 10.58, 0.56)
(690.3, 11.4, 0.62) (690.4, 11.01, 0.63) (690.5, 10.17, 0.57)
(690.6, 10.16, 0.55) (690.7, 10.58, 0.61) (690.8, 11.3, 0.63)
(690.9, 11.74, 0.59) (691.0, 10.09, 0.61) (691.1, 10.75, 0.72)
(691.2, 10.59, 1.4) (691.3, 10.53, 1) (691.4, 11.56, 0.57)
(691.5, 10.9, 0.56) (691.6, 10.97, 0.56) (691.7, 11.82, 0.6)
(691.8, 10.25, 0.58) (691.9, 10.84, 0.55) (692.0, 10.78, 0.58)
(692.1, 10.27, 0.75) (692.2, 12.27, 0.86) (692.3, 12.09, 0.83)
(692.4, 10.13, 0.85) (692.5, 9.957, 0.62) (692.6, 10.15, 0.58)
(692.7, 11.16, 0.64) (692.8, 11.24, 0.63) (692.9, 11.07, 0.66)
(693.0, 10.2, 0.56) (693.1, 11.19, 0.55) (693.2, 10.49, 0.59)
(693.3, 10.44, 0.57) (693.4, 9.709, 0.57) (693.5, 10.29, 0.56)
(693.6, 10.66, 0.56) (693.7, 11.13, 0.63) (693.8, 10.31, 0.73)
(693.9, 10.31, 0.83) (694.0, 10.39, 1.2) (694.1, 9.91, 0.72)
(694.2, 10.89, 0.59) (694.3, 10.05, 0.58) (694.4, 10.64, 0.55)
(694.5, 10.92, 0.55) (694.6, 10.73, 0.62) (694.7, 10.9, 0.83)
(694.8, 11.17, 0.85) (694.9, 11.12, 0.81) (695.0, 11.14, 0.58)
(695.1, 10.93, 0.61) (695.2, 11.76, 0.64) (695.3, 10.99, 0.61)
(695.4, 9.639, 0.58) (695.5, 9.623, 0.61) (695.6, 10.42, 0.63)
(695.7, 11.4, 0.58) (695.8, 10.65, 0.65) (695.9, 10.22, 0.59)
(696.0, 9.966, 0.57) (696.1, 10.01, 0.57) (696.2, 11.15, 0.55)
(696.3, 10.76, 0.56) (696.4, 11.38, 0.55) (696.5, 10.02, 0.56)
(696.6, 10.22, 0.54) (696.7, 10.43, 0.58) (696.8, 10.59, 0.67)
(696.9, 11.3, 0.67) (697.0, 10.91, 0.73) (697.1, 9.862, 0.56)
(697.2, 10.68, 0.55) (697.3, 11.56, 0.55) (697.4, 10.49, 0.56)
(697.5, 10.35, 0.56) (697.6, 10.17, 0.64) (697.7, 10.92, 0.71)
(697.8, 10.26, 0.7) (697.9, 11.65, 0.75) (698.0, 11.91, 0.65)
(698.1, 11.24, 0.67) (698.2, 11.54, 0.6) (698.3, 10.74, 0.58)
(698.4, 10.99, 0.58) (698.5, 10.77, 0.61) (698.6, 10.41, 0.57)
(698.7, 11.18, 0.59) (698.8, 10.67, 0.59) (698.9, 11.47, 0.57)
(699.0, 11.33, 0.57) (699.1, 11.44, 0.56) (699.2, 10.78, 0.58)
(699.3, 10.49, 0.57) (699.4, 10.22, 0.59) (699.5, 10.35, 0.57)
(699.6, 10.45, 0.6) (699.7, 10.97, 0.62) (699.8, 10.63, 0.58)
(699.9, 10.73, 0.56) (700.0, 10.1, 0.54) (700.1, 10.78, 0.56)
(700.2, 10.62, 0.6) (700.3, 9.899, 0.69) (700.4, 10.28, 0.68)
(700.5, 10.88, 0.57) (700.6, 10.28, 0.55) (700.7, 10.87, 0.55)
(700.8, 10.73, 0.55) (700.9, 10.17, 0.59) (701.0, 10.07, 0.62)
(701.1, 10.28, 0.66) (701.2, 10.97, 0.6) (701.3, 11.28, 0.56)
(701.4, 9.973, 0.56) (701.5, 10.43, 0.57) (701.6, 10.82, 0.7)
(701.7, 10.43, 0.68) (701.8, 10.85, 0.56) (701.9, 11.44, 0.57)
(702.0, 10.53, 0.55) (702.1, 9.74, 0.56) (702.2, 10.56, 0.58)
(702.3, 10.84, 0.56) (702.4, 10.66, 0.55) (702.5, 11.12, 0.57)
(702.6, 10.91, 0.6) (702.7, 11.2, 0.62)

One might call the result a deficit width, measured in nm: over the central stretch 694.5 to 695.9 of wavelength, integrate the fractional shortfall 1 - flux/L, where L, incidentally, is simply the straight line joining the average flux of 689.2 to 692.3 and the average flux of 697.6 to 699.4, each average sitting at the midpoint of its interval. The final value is 0.02 nm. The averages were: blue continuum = 10.9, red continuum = 11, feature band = 10.8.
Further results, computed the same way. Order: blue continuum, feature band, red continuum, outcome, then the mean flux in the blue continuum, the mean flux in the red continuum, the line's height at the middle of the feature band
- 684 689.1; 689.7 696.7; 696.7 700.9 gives 0.07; 10.9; 10.8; 10.8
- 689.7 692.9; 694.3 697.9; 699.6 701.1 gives 0.00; 10.9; 10.5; 10.7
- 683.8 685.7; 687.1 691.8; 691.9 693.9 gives -0.05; 10.9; 10.7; 10.8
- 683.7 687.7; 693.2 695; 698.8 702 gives 0.03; 10.9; 10.6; 10.8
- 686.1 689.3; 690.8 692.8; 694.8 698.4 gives -0.01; 10.9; 10.8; 10.8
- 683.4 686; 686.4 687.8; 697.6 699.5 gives 0.03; 11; 11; 11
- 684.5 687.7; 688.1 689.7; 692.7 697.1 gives -0.03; 10.9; 10.6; 10.8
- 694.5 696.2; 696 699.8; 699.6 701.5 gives -0.06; 10.7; 10.5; 10.6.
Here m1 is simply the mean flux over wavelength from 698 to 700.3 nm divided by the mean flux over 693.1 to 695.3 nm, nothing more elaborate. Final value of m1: 1.01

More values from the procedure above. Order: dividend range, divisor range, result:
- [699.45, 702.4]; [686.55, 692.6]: 0.97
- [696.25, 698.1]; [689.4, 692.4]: 0.98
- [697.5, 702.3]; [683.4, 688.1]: 0.98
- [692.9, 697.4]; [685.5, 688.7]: 0.97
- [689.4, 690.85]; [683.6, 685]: 1.01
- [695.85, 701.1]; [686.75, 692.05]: 0.98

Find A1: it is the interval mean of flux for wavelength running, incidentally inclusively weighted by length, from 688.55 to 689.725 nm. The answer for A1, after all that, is 11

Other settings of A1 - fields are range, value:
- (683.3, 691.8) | 10.9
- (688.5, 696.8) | 10.8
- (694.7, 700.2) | 10.8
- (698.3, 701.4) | 10.7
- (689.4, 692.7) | 10.9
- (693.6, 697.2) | 10.6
